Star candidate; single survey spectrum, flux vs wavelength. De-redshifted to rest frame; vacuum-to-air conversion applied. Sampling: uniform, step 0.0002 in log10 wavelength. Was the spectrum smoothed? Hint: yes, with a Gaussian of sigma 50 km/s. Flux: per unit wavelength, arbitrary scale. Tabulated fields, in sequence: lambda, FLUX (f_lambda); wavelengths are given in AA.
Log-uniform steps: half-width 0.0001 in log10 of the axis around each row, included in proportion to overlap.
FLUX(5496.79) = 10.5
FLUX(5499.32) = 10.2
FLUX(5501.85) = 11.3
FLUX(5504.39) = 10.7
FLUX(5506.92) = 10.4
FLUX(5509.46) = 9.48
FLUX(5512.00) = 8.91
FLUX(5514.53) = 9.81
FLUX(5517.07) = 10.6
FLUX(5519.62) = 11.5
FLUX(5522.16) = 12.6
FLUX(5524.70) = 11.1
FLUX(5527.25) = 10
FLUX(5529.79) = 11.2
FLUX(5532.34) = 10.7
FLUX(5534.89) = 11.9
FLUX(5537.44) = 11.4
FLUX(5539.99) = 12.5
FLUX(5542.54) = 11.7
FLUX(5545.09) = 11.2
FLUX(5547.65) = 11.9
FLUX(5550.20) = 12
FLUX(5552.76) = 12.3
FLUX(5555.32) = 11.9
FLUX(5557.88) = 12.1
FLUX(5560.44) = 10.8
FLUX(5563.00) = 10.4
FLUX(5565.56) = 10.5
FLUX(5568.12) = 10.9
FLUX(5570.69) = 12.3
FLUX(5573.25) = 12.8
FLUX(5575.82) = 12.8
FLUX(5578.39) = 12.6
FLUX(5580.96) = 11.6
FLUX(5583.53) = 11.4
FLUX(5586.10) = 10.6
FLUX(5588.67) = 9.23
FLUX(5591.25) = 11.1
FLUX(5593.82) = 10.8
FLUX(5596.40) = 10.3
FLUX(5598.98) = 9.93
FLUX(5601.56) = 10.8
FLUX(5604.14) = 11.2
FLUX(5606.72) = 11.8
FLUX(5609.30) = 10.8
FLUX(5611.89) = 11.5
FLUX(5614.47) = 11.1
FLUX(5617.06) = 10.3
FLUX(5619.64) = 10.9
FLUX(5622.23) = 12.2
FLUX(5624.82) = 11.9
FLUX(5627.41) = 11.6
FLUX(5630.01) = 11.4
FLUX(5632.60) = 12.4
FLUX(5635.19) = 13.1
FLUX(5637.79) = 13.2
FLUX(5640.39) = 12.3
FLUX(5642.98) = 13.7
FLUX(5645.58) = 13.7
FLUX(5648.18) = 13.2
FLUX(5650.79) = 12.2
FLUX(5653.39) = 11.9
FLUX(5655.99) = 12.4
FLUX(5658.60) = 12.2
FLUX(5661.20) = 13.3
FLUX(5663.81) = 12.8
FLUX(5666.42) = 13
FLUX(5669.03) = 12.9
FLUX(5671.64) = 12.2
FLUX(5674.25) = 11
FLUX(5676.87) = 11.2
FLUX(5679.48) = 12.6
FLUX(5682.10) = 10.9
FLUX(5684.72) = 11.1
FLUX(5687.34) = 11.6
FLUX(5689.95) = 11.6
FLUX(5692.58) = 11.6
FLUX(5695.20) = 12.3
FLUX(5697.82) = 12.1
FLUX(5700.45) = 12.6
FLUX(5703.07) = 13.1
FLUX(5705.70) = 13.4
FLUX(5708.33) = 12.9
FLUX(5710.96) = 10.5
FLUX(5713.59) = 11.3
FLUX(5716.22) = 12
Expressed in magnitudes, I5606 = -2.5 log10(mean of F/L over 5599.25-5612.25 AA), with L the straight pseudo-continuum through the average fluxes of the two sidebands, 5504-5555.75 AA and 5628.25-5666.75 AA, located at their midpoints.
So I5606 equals 0.10 mag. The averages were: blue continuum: 11.1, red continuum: 12.7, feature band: 11.1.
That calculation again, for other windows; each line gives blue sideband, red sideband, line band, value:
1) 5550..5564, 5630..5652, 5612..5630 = 0.11 mag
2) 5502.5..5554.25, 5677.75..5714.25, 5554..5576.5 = -0.03 mag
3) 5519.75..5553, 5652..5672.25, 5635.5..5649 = -0.07 mag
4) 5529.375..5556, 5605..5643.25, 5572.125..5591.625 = 0.02 mag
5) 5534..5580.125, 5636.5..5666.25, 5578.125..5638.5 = 0.10 mag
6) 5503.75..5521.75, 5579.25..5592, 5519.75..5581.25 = -0.10 mag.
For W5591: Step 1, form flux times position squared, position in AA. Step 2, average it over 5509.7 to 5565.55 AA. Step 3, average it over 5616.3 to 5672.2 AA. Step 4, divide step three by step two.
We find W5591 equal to 1.2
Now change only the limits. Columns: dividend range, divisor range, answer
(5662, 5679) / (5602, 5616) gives 1.11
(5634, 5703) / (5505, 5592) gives 1.15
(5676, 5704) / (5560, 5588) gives 1.08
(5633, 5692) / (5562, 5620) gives 1.14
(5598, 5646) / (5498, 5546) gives 1.12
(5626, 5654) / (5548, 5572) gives 1.13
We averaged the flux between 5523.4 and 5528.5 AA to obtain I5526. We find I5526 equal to 10.6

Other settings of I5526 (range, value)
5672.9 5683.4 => 11.4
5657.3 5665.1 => 12.8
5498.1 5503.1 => 10.8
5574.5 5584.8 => 12.1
